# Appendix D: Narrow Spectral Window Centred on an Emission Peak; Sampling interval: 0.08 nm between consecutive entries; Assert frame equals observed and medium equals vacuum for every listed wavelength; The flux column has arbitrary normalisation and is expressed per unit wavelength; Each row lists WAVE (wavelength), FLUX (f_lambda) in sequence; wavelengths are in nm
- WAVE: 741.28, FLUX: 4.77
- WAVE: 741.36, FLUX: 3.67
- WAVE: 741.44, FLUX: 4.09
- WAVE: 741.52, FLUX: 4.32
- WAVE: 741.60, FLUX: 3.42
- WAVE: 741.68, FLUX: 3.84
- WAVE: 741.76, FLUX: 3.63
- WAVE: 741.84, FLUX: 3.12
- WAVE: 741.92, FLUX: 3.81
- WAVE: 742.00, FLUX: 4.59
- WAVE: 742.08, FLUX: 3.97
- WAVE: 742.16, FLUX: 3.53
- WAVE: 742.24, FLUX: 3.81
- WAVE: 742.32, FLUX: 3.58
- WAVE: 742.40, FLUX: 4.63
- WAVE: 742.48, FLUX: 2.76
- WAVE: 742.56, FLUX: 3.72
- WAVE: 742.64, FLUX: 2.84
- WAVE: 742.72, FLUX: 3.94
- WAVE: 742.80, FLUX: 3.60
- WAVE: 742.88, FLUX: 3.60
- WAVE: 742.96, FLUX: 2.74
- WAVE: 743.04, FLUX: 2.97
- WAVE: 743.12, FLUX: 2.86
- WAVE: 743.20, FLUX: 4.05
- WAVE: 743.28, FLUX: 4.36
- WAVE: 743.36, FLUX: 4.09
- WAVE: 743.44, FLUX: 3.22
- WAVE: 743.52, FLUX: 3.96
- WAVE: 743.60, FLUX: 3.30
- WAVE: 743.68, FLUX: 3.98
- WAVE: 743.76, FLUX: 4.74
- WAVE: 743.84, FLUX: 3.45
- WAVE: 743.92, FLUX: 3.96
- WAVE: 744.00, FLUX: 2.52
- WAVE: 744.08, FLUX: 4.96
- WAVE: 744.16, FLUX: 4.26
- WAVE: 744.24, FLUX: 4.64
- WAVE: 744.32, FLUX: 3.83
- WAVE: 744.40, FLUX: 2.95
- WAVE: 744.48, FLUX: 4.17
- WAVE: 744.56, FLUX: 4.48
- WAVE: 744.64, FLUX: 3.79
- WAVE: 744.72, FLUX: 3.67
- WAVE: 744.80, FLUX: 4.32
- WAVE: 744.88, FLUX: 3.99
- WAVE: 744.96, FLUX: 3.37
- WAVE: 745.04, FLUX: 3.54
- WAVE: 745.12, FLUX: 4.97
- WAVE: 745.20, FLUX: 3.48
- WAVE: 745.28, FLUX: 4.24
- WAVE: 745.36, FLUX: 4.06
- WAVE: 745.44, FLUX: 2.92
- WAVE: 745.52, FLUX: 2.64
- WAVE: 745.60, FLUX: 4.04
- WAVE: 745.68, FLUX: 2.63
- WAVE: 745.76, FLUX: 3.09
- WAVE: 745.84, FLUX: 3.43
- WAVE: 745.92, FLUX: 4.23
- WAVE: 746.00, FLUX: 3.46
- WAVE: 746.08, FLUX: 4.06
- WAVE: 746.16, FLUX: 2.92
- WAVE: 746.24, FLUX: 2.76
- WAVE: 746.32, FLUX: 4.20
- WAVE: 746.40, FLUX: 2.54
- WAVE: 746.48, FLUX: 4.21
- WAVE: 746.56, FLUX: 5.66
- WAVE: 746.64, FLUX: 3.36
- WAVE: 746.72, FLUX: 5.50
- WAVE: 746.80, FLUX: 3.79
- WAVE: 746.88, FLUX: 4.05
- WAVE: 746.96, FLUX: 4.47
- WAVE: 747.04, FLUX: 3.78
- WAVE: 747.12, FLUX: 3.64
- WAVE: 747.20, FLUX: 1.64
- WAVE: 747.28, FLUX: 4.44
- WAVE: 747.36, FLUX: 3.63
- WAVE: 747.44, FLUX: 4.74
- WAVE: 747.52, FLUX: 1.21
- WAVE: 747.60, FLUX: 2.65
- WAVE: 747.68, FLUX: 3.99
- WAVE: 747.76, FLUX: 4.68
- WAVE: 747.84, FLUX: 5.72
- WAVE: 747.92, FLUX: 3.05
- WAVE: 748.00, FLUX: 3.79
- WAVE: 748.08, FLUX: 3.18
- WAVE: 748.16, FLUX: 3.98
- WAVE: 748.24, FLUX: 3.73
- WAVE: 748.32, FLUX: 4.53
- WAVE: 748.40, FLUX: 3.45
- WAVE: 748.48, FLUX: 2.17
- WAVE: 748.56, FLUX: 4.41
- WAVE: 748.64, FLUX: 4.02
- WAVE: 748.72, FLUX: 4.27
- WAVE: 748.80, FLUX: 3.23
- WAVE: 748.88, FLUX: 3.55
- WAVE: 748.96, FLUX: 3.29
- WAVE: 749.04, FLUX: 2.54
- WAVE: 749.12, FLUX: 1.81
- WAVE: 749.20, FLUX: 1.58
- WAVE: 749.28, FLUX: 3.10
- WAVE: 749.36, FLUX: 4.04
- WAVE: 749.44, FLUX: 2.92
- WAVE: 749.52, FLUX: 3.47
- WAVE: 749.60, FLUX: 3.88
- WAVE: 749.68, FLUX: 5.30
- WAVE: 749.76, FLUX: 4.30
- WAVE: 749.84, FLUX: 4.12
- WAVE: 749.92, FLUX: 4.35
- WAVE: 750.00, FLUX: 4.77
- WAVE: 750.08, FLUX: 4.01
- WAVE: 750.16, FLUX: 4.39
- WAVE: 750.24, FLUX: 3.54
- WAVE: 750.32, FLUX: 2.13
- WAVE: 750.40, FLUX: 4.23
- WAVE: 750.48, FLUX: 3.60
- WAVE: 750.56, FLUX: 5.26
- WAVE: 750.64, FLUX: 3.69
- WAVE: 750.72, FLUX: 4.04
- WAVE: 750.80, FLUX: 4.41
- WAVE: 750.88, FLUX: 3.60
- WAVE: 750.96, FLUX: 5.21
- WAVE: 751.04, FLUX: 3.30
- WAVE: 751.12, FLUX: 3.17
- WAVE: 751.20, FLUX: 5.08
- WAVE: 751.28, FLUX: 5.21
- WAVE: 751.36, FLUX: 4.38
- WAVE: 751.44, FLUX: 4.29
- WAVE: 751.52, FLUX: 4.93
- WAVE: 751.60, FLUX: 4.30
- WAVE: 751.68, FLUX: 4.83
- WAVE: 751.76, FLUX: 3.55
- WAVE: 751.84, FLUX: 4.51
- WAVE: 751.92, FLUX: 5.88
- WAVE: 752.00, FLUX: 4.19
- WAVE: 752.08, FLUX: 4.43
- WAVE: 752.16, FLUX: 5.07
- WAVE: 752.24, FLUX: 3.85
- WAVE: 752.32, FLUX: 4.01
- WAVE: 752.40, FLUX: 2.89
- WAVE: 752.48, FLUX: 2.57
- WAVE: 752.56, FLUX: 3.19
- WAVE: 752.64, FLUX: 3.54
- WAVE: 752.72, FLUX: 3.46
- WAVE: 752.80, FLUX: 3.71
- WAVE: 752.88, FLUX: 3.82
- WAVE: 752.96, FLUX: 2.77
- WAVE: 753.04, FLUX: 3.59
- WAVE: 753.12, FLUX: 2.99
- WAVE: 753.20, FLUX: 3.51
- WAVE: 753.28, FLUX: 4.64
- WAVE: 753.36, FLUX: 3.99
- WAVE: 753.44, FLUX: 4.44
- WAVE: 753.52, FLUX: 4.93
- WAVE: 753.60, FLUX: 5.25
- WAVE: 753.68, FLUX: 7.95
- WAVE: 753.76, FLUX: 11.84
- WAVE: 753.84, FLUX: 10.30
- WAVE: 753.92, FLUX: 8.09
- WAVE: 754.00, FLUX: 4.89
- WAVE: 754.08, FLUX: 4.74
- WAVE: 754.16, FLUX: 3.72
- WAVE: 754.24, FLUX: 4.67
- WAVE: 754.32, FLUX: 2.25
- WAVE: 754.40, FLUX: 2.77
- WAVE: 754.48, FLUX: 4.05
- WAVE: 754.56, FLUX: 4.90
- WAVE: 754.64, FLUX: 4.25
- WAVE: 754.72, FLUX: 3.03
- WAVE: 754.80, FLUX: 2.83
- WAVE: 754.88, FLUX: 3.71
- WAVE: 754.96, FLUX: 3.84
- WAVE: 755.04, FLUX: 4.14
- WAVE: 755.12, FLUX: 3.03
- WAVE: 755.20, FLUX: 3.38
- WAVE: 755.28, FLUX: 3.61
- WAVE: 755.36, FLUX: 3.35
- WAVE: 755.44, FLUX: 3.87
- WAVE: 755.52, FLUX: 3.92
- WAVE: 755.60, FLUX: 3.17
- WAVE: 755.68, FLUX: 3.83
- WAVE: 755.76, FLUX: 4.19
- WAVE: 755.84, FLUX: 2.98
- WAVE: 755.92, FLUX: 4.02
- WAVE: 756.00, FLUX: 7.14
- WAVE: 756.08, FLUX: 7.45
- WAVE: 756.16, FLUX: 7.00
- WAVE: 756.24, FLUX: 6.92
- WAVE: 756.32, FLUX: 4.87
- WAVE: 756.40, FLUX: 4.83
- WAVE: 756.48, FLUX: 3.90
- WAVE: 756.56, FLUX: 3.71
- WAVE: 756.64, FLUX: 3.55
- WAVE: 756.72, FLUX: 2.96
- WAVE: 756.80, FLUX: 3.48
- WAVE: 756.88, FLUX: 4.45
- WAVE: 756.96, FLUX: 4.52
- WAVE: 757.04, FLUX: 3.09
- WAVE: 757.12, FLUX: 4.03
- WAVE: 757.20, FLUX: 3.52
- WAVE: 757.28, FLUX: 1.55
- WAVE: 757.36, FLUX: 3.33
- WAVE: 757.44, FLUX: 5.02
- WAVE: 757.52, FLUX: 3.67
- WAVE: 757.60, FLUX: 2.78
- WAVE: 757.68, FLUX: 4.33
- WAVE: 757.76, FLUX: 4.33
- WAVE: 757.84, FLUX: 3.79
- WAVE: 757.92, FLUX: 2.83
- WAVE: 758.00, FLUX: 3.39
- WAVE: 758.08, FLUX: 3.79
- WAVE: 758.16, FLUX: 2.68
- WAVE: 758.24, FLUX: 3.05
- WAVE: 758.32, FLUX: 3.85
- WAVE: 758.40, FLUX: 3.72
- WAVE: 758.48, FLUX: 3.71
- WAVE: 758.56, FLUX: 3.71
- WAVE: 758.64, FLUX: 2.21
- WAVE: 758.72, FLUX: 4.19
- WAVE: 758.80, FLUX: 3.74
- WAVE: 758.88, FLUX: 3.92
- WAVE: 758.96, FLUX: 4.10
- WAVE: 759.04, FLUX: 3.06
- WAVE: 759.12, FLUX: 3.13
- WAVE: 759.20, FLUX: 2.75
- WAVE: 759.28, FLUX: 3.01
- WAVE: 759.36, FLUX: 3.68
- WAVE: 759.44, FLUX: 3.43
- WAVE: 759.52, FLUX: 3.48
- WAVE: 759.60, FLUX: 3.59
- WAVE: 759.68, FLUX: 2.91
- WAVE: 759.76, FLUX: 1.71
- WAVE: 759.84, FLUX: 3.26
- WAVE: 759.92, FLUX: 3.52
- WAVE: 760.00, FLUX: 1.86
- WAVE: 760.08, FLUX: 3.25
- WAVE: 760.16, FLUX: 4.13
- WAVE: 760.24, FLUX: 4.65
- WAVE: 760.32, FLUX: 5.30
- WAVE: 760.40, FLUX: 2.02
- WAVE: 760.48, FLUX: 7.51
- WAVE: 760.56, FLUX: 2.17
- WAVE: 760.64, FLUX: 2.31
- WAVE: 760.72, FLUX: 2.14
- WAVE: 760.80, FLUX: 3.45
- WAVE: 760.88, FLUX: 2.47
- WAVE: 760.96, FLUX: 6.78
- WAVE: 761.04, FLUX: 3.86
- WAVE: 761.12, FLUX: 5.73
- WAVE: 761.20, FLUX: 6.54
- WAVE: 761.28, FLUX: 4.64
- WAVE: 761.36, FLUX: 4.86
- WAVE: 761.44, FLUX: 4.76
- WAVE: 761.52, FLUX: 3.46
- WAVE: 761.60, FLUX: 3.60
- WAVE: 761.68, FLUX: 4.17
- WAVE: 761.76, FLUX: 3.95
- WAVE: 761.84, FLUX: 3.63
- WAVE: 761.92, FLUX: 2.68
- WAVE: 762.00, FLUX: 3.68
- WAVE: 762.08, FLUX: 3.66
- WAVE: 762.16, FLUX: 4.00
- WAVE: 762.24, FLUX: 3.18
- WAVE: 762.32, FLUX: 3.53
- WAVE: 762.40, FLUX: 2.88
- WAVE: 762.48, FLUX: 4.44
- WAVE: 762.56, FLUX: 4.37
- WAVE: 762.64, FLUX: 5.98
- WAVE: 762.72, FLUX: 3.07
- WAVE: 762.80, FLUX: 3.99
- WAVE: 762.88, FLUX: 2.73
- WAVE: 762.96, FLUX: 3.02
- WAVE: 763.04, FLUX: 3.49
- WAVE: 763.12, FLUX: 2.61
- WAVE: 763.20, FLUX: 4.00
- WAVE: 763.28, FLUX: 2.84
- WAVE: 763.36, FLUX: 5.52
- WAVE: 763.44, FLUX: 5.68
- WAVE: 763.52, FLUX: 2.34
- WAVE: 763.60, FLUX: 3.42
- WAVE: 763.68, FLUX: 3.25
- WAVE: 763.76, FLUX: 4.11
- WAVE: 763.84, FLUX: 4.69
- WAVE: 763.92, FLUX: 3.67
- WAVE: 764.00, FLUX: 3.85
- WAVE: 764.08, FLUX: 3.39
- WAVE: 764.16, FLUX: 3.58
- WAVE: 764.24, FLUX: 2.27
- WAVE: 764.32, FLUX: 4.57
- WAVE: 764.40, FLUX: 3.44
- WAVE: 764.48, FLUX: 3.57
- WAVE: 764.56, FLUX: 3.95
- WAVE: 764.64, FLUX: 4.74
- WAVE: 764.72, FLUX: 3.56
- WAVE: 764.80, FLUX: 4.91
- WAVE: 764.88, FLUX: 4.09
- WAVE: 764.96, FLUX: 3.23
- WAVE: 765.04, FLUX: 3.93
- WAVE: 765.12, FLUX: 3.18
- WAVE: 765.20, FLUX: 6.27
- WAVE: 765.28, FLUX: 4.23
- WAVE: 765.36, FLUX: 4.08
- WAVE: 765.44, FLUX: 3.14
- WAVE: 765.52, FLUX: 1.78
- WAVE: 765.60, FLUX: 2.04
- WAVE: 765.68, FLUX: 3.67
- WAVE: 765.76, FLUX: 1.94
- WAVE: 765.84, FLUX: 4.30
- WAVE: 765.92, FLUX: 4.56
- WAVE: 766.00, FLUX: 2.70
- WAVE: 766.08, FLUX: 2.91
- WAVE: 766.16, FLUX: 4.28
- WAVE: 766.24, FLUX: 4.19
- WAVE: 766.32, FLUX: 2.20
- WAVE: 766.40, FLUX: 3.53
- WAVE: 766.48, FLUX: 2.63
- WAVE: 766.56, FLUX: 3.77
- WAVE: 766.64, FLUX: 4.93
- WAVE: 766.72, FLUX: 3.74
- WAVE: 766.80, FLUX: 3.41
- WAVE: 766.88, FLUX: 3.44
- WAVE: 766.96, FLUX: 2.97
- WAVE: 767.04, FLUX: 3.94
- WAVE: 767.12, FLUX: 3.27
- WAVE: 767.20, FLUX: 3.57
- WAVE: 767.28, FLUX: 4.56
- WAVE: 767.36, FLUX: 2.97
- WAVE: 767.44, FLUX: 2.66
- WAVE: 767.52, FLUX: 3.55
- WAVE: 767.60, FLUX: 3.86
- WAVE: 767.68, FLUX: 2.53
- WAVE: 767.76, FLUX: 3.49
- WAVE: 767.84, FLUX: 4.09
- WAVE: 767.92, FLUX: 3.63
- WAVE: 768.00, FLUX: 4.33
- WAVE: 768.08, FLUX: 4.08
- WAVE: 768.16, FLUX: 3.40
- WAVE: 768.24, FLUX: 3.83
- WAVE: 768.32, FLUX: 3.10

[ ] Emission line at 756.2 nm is [N II] 6583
